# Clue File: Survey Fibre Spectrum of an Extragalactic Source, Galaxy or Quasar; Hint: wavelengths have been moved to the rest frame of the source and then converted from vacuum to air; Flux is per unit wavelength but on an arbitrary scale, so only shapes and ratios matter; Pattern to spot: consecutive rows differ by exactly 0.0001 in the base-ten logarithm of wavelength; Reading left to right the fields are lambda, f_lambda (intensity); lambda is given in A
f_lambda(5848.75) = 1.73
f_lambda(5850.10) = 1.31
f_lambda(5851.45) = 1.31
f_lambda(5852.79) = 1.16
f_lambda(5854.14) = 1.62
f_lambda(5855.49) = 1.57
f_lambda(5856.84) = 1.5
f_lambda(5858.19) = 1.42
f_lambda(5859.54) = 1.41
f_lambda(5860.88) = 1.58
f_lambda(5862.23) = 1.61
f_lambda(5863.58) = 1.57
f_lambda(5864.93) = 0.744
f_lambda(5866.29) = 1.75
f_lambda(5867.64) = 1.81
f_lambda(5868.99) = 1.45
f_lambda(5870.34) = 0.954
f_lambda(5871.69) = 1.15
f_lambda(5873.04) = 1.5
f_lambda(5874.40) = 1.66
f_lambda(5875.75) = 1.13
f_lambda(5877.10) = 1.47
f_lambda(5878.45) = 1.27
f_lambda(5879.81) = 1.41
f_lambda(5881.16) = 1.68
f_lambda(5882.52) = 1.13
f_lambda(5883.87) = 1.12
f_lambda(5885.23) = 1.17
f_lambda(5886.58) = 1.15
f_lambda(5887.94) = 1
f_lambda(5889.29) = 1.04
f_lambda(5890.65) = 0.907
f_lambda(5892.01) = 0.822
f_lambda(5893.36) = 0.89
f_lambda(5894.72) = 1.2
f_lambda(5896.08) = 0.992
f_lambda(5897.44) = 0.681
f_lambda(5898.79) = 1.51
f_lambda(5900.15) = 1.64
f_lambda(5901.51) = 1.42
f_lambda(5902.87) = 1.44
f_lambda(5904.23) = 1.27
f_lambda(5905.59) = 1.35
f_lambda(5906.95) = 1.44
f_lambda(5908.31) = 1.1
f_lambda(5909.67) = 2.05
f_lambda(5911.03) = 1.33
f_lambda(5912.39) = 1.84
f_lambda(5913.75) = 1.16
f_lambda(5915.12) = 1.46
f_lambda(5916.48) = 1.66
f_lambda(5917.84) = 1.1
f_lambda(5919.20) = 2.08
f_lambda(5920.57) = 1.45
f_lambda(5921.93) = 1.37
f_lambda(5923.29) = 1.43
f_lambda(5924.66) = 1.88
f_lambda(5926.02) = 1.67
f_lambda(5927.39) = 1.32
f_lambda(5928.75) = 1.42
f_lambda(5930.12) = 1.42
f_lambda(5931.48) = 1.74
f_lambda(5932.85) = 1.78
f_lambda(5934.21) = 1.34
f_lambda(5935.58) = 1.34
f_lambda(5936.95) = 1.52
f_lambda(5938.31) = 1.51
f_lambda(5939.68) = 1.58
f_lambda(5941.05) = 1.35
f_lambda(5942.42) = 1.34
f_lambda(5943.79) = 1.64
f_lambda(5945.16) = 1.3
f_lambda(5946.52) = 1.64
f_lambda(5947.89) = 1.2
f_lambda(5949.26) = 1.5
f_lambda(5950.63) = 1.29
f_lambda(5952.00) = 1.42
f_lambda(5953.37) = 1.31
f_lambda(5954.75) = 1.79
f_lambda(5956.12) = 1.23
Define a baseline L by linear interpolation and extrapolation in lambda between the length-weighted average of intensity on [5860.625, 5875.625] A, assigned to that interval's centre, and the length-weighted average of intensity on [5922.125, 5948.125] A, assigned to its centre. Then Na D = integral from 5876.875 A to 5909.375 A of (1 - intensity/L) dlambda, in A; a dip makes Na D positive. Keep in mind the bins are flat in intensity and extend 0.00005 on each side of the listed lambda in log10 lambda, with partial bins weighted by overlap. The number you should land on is 5.15 A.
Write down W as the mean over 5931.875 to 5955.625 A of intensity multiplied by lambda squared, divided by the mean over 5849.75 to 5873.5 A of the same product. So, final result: 1.06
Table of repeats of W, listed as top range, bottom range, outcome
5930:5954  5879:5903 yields 1.27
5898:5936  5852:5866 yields 1.07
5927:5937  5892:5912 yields 1.16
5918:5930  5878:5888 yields 1.25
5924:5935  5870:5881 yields 1.19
